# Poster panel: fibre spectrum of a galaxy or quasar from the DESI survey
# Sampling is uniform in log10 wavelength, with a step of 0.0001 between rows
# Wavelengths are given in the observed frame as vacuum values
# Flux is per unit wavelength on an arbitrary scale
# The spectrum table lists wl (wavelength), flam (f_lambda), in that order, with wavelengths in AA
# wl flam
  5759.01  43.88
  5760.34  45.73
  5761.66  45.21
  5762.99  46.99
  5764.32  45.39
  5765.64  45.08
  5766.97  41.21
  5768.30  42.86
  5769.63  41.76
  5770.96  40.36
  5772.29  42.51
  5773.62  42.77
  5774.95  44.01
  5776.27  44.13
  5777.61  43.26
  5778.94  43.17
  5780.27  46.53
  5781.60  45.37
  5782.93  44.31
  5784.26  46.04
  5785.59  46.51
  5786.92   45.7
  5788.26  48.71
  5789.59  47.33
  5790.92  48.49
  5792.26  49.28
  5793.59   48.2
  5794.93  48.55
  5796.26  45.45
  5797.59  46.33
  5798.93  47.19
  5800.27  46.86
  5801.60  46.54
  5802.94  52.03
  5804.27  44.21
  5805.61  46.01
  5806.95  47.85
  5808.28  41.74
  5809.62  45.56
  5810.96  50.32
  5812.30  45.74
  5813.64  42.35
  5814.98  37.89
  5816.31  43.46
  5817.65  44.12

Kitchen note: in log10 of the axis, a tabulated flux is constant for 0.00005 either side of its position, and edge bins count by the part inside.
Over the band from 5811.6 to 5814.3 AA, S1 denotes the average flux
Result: 44.1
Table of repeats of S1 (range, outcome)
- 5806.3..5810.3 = 45.1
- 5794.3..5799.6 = 46.9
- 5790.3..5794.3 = 48.6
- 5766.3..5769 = 41.9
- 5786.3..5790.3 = 47.3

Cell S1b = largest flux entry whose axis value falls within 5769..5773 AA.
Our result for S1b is 42.51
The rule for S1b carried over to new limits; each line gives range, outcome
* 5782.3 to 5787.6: 46.51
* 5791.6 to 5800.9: 49.28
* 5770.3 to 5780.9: 46.53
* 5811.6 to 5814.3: 45.74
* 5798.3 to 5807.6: 52.03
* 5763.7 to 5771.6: 45.39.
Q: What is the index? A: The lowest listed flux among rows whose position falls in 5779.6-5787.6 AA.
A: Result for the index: 44.31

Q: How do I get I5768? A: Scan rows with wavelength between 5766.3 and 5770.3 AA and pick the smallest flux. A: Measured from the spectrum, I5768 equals 41.21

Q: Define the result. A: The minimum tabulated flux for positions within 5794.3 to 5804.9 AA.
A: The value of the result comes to 44.21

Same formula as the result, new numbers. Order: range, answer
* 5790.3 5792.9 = 48.49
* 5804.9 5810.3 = 41.74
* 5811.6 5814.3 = 42.35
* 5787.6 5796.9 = 45.45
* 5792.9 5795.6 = 48.2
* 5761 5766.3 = 45.08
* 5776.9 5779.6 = 43.17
